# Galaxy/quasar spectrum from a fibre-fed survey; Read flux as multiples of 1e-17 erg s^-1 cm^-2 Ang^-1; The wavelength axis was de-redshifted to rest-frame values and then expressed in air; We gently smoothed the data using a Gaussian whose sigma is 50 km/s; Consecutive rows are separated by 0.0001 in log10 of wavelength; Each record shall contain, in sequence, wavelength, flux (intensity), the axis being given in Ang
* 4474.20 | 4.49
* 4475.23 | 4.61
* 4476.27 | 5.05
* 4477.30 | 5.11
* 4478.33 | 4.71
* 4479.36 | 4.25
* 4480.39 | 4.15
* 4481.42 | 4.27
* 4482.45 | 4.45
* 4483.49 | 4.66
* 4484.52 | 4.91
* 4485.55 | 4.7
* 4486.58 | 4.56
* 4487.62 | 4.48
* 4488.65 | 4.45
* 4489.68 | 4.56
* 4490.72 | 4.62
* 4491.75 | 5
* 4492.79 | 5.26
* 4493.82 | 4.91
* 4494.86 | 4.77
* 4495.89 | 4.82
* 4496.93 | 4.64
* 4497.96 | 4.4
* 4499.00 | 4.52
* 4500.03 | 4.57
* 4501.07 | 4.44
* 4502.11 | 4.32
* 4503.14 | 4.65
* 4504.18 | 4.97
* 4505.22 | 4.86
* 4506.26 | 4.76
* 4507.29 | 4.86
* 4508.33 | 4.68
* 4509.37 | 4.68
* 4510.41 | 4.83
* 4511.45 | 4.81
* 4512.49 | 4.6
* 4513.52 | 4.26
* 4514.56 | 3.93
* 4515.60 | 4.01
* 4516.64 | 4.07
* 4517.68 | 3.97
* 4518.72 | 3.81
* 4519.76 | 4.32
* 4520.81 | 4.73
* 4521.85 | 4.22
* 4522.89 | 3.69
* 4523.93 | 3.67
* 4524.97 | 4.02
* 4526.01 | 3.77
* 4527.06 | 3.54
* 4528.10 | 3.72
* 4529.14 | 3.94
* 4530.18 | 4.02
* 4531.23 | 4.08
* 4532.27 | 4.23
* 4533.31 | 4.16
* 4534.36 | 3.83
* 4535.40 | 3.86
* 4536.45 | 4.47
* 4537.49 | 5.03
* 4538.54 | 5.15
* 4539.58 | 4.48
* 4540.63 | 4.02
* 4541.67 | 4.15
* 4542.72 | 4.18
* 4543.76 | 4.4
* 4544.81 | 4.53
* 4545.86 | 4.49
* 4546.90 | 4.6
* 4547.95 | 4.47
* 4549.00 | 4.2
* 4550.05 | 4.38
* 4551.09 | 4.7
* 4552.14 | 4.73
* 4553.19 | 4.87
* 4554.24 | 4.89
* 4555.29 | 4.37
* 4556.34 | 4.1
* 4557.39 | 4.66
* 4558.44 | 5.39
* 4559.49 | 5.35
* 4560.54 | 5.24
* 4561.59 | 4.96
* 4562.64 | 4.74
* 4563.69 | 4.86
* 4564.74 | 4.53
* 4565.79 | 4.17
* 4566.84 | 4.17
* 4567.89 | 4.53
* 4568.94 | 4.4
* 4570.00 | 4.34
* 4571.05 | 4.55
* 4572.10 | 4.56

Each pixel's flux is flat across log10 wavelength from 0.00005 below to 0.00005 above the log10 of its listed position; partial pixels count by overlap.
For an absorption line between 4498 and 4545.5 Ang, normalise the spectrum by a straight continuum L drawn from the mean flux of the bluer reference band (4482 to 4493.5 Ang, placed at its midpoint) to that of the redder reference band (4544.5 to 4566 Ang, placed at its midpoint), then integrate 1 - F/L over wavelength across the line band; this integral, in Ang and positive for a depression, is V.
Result 3.9 Ang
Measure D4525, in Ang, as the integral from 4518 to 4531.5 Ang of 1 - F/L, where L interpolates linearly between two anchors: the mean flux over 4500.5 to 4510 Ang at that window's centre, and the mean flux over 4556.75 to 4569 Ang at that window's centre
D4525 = 2.2 Ang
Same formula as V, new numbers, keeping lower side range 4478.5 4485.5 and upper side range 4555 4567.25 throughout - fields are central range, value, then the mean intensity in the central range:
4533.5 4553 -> 1.0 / 4.43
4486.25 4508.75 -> -0.8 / 4.69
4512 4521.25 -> 0.8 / 4.18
